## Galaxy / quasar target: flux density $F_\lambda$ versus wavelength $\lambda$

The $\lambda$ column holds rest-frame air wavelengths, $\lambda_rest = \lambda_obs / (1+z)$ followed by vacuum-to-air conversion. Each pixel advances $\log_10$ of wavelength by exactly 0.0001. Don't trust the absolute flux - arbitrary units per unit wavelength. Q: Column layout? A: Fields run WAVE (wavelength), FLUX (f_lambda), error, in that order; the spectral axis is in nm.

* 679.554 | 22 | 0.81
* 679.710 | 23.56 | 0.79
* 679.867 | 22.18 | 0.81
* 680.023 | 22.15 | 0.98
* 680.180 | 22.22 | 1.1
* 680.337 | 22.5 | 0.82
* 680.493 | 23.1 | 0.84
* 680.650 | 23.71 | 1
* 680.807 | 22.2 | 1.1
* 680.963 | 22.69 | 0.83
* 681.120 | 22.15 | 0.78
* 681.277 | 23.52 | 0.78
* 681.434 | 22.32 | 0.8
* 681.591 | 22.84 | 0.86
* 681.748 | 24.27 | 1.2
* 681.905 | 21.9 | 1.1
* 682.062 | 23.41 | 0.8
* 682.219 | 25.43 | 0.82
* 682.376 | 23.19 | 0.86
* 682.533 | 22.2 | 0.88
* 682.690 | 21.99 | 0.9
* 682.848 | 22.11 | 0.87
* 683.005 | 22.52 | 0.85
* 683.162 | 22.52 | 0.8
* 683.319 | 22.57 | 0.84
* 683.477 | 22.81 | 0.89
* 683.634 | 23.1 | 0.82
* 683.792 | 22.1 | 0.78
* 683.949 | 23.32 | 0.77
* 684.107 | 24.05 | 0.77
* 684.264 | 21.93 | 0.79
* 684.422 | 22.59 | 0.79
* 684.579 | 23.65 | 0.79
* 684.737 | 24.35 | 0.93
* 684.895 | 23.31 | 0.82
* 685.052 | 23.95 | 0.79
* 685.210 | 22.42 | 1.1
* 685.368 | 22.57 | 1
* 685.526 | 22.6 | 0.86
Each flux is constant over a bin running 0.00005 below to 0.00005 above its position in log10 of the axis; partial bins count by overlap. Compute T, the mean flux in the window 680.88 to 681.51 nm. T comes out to 22.7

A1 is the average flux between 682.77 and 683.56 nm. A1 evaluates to 22.5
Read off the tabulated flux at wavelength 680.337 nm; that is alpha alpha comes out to 22.5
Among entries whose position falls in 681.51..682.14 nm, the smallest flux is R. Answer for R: 21.9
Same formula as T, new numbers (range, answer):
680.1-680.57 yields 22.6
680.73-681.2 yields 22.4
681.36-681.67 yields 22.6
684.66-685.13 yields 23.9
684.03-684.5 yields 22.9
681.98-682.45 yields 24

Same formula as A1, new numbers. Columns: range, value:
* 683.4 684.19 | 23.1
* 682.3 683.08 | 22.4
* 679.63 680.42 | 22.5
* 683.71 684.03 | 22.7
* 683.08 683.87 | 22.6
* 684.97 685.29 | 23.2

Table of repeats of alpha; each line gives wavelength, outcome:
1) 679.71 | 23.56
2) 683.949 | 23.32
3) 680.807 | 22.2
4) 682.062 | 23.41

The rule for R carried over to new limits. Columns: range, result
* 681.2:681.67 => 22.32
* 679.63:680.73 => 22.15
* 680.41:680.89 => 22.2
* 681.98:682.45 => 23.19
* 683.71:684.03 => 22.1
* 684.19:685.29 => 21.93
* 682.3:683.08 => 21.99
